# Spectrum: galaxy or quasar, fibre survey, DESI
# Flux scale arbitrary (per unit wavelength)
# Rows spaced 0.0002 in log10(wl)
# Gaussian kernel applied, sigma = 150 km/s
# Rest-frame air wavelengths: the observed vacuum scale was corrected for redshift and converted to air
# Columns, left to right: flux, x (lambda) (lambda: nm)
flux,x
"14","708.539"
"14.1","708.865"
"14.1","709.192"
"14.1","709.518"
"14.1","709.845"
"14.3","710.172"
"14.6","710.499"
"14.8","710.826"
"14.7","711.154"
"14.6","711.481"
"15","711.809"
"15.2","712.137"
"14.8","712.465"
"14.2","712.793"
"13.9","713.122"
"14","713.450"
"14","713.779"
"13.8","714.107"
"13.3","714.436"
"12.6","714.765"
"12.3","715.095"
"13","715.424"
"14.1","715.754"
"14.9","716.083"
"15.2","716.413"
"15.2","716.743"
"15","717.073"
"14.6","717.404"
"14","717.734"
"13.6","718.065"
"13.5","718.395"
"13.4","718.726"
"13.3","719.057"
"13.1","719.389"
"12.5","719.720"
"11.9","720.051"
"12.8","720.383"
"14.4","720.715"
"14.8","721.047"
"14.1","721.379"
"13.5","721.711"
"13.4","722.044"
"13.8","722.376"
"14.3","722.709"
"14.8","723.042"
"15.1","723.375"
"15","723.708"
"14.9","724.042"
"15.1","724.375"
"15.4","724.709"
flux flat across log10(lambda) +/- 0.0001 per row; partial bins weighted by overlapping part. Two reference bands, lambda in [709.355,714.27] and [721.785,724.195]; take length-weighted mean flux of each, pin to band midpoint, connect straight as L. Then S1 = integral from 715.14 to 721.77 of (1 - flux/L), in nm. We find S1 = 0.28 nm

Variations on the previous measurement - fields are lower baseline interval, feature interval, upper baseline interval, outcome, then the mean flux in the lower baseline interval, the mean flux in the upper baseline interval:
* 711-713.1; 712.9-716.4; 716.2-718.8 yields 0.21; 14.7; 14.4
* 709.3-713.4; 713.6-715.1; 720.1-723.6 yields 0.11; 14.5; 14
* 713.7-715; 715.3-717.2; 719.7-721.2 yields -0.18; 13.3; 13.3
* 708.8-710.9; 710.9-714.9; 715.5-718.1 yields 0.06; 14.3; 14.6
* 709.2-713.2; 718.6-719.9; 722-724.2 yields 0.13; 14.5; 14.5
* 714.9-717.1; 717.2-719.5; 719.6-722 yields 0.02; 14.2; 13.4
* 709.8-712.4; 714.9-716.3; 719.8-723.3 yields 0.07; 14.7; 13.8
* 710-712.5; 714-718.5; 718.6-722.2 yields 0.02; 14.7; 13.4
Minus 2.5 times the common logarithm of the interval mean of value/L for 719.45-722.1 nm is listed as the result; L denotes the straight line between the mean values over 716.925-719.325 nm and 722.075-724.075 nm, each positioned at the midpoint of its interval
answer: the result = 0.06 mag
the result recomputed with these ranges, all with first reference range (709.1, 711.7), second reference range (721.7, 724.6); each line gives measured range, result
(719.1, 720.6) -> 0.14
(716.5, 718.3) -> 0.00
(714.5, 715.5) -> 0.14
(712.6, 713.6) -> 0.03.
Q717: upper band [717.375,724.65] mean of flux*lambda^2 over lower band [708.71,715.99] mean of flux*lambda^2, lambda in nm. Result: 1.01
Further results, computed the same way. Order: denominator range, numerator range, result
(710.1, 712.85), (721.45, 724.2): 1.01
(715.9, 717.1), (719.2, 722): 0.90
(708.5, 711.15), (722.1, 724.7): 1.07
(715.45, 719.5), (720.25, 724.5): 1.03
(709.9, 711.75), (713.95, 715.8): 0.91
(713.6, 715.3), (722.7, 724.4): 1.16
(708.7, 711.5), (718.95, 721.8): 0.96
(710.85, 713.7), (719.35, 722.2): 0.94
